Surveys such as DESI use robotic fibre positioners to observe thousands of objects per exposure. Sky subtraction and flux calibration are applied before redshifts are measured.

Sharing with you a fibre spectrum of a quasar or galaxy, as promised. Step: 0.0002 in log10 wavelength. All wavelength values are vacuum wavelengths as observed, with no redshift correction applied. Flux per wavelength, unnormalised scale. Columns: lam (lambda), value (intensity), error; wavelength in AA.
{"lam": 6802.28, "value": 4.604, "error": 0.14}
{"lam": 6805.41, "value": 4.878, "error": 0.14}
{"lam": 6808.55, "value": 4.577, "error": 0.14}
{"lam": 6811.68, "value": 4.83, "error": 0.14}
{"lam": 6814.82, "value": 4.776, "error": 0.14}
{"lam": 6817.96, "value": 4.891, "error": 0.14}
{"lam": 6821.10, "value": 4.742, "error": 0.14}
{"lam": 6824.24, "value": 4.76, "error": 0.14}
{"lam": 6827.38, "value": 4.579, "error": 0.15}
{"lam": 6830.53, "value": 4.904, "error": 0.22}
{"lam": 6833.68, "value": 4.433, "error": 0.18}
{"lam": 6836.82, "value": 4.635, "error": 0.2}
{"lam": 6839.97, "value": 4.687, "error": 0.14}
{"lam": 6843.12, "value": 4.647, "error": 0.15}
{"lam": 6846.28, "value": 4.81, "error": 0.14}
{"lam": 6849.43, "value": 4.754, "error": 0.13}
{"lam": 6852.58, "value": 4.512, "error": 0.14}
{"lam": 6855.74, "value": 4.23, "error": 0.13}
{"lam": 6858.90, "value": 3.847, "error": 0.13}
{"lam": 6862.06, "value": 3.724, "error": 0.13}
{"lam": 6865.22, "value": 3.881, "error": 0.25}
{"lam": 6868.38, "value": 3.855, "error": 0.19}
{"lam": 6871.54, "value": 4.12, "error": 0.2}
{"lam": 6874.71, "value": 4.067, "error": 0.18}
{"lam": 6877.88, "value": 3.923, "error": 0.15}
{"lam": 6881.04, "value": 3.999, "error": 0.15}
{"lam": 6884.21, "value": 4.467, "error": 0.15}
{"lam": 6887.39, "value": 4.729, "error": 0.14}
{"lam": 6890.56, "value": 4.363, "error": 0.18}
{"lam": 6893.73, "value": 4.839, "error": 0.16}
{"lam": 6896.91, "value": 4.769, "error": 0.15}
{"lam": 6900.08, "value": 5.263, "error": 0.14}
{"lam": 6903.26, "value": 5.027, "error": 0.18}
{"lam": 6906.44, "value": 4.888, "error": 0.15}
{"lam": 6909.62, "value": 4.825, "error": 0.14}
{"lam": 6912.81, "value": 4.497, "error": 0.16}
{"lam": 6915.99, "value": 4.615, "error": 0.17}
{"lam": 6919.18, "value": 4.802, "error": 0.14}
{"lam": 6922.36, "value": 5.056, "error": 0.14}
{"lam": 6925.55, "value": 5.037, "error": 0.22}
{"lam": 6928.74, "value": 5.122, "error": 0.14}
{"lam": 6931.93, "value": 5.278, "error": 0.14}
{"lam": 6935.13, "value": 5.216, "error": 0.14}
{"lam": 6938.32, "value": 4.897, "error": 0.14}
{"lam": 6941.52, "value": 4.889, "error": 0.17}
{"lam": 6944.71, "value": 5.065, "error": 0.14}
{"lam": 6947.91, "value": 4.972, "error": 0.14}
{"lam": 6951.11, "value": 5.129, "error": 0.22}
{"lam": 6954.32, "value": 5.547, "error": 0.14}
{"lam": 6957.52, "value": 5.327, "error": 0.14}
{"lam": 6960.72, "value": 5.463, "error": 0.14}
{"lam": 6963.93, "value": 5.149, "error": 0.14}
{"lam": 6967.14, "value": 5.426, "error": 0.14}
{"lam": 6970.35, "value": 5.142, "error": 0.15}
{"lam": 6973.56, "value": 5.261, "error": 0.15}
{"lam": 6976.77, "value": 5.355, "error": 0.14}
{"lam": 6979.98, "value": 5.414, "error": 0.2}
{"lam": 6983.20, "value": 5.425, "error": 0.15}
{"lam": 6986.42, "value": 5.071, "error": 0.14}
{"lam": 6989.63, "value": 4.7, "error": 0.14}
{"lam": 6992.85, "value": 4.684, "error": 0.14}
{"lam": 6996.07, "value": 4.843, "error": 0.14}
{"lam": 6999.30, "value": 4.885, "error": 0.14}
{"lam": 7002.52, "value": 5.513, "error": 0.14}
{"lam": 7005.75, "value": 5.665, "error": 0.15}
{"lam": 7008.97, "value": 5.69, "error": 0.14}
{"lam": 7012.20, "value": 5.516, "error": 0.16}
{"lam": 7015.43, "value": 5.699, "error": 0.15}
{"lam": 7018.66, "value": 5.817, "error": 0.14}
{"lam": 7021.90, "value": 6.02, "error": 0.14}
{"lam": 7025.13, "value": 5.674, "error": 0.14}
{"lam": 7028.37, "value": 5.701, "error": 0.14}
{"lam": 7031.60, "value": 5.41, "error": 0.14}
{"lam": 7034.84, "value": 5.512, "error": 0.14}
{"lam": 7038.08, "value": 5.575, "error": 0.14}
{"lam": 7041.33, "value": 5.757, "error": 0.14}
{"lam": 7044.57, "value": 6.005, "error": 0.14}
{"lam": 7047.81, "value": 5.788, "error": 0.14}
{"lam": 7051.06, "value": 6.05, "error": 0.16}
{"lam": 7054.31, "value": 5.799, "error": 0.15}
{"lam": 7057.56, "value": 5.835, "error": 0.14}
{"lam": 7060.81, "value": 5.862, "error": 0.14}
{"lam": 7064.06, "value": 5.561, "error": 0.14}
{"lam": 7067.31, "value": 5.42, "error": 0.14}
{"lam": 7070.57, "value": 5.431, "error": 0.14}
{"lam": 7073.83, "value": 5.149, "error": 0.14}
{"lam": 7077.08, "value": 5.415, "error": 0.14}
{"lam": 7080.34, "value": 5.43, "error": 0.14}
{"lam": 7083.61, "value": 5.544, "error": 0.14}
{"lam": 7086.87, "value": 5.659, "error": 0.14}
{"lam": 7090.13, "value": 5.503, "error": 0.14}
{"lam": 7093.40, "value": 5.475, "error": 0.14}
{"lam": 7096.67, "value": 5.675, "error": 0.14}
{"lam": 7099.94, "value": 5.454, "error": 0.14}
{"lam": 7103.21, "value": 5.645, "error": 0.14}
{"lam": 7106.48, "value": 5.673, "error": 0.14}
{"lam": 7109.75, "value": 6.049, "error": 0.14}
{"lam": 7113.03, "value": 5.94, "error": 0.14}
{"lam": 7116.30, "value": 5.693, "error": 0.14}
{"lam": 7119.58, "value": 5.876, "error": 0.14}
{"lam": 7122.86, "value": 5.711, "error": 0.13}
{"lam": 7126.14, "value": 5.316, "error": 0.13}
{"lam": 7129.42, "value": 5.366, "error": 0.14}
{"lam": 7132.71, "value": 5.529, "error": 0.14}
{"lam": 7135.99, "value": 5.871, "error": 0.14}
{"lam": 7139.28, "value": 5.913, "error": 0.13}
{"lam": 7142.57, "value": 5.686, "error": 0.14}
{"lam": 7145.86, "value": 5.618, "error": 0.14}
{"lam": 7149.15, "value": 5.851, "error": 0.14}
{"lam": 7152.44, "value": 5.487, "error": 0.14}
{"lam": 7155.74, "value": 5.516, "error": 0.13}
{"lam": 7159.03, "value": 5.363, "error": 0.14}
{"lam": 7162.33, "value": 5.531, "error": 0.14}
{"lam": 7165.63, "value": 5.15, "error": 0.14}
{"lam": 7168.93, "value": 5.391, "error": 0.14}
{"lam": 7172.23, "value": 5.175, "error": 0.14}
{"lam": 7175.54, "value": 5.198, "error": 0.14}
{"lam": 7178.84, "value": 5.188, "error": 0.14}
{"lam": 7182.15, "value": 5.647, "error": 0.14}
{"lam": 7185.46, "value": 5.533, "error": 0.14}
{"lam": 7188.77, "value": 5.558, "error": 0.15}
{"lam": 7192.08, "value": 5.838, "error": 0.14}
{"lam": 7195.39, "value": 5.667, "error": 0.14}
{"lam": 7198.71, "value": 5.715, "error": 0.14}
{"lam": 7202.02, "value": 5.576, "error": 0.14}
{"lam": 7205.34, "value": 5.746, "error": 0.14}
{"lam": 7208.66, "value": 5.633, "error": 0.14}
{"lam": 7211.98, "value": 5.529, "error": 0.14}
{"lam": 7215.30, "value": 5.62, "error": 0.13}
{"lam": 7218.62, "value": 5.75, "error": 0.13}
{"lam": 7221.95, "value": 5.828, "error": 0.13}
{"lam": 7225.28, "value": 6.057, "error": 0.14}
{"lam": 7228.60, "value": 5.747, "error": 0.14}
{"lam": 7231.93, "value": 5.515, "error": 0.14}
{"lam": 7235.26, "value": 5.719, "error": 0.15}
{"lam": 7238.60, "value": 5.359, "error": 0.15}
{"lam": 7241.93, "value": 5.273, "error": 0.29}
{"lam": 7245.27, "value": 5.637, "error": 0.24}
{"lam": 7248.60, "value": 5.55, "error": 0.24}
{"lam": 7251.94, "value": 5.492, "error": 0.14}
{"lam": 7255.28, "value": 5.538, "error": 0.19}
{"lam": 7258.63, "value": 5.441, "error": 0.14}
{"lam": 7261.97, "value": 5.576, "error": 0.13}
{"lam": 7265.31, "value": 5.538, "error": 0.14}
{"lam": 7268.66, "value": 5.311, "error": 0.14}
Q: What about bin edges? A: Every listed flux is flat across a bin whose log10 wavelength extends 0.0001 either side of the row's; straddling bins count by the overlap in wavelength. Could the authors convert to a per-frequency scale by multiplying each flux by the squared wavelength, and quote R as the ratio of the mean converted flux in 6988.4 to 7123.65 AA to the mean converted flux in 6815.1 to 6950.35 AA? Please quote 1.26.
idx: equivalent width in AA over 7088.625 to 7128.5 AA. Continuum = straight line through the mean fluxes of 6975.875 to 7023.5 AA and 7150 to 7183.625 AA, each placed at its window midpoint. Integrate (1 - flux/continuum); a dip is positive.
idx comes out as -2.2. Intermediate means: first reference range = 5.35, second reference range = 5.37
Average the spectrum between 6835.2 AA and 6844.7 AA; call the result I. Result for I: 4.66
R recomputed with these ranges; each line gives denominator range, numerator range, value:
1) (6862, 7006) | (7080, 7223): 1.22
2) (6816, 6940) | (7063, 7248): 1.31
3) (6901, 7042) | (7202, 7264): 1.15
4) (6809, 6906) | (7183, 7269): 1.38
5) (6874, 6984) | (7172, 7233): 1.22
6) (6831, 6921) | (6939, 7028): 1.22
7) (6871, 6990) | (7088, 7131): 1.20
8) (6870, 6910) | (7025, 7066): 1.32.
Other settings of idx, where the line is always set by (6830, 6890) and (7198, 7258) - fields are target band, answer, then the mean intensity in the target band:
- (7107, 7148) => -3.50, 5.71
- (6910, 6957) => -4.44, 5.01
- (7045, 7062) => -2.97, 5.88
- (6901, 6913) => -1.04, 4.87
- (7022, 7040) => -2.53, 5.61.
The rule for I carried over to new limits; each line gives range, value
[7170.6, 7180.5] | 5.18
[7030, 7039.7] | 5.5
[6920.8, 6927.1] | 5.05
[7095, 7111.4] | 5.7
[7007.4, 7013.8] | 5.6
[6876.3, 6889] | 4.28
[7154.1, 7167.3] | 5.39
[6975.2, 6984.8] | 5.4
